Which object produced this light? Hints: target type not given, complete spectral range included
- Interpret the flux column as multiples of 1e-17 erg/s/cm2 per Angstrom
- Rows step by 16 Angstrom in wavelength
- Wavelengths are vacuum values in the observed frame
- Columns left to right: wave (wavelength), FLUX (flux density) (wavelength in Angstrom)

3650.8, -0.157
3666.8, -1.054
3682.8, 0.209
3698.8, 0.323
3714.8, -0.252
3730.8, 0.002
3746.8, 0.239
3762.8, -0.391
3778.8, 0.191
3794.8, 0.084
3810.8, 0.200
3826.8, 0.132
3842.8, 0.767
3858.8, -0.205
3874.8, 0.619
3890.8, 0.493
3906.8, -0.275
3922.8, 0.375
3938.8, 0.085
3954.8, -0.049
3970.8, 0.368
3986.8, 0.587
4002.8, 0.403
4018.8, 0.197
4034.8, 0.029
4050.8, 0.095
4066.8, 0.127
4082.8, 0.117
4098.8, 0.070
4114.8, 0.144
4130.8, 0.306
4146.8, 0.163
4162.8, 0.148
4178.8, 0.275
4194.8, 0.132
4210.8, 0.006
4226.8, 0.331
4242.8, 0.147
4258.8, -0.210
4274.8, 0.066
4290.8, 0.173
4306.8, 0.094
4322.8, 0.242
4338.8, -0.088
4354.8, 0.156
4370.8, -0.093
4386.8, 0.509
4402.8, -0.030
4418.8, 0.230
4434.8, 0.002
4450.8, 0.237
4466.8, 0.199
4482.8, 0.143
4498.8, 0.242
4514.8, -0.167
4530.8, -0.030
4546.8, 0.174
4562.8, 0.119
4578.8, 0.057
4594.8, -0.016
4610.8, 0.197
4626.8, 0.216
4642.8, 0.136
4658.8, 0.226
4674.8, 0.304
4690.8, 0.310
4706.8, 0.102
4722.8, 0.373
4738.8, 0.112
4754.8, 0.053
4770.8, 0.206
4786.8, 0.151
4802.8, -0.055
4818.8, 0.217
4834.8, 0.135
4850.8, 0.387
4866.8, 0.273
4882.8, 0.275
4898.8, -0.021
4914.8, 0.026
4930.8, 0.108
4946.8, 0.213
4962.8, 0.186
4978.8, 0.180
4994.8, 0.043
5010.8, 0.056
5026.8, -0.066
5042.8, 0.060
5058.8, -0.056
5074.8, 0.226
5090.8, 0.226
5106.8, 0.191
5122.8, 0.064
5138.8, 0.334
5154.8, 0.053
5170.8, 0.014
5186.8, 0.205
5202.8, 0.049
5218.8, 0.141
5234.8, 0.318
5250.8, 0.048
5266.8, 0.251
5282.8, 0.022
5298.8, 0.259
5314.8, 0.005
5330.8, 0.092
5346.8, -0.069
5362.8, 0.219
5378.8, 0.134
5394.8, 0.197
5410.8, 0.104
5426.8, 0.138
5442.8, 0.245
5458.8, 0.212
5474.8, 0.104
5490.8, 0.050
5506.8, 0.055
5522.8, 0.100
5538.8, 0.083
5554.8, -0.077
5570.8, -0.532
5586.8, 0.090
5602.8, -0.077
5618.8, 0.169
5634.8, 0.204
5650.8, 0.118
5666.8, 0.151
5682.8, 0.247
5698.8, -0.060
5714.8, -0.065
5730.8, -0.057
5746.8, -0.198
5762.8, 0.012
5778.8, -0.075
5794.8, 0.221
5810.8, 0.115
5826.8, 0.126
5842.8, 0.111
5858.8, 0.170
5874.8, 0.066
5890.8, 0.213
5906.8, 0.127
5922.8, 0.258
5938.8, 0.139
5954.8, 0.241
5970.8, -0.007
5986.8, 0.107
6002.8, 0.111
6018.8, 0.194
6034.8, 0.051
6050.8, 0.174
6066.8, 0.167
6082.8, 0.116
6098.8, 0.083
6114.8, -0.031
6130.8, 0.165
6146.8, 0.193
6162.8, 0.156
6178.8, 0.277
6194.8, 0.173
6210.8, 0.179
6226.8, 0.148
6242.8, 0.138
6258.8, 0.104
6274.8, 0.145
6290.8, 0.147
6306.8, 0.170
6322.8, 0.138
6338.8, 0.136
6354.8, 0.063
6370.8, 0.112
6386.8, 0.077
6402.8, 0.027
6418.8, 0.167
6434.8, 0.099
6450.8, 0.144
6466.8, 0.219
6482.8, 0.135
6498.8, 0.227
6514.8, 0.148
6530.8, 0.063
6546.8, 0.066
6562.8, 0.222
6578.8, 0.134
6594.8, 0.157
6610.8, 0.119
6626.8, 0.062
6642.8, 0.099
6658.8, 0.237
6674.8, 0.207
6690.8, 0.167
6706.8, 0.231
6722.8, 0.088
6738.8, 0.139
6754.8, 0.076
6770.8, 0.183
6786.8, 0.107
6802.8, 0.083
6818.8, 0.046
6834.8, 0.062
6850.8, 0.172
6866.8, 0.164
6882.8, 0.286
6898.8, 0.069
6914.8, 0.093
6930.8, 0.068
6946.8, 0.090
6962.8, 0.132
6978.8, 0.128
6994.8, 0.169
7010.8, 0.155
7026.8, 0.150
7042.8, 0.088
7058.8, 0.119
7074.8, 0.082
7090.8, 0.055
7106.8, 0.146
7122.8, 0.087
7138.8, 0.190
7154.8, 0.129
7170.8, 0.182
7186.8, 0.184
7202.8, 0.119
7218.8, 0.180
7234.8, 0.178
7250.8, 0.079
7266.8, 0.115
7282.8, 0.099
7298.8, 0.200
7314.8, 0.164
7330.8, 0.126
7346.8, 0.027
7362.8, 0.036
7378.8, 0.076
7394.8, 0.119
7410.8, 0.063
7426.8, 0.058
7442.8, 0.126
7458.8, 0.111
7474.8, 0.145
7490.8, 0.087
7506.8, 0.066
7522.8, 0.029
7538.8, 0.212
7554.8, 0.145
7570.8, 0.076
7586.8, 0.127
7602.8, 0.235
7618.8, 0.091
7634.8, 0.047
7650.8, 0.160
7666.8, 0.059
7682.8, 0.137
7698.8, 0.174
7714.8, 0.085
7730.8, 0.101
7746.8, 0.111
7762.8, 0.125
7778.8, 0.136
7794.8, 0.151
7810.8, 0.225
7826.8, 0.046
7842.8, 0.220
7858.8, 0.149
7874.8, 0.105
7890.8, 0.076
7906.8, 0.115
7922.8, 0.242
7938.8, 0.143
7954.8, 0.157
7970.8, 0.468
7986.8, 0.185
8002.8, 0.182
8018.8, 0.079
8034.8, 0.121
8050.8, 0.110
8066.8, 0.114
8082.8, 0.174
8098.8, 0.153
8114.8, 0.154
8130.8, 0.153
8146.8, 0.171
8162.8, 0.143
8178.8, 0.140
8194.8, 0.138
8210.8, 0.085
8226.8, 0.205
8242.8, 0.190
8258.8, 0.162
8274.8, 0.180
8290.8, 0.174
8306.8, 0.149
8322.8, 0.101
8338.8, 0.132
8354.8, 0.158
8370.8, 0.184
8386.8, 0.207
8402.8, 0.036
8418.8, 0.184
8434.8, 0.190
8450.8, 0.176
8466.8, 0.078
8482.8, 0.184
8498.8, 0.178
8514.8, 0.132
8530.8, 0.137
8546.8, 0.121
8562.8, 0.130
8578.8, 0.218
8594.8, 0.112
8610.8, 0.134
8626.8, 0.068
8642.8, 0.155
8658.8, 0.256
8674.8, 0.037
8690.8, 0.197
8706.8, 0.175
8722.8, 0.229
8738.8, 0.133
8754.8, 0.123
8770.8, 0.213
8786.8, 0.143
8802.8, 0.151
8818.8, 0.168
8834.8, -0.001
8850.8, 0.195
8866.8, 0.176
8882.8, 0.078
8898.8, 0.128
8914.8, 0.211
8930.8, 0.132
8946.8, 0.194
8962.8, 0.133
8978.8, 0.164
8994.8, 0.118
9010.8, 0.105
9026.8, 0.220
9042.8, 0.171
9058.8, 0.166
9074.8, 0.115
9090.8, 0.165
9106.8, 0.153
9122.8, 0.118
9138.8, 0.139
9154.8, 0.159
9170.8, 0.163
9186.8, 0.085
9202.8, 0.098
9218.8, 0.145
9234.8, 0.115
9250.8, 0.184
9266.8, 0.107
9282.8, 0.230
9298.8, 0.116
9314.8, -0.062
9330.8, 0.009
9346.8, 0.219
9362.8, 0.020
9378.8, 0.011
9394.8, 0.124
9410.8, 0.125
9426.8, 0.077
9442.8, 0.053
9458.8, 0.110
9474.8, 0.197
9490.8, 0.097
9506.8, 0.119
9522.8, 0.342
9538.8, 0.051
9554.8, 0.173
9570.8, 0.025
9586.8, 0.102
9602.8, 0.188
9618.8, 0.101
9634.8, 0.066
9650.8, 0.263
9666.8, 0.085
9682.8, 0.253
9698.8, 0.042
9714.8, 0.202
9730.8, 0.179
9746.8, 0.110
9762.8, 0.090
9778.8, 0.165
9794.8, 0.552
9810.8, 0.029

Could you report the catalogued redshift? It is 1.139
